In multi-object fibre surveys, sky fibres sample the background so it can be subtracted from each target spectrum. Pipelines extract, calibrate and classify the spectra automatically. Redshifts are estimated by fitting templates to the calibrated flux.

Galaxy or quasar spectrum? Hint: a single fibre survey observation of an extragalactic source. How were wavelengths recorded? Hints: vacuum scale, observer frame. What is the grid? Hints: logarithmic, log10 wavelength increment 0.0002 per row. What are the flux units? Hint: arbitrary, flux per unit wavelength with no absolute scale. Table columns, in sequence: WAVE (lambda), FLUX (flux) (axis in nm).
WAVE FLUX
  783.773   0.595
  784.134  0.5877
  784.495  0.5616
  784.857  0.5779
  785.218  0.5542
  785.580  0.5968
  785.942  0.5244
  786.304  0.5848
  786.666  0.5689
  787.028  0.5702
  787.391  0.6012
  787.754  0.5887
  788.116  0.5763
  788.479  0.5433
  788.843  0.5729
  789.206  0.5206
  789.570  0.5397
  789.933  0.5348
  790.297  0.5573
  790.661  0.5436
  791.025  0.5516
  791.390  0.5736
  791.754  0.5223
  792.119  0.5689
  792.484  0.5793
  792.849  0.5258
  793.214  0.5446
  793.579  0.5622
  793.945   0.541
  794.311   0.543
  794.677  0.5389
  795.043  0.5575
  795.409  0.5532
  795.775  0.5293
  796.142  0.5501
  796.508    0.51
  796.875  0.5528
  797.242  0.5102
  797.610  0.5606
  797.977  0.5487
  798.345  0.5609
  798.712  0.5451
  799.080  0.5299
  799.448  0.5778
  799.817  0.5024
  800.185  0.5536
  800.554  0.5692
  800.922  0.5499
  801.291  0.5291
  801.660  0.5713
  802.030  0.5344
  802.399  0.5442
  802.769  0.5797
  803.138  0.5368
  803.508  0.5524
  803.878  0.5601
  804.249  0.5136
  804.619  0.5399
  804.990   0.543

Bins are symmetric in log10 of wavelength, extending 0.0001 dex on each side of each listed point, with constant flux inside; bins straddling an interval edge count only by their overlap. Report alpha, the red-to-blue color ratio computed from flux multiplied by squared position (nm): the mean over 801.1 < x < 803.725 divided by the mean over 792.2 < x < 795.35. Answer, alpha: 1.0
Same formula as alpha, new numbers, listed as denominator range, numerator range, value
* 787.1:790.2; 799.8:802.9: 1.01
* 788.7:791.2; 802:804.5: 1.04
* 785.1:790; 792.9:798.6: 0.99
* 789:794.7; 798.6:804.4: 1.02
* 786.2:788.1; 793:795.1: 0.96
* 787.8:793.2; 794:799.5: 1.00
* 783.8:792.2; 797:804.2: 1.01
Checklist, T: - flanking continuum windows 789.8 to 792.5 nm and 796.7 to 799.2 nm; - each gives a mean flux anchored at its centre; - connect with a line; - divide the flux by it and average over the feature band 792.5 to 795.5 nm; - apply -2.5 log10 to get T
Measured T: 0.00 mag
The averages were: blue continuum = 0.553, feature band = 0.547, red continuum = 0.544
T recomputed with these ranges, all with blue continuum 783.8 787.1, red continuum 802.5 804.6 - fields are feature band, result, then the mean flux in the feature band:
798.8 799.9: 0.026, 0.54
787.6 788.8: -0.004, 0.569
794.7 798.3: 0.029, 0.542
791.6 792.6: 0.012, 0.556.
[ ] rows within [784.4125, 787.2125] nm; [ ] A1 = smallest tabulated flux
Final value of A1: 0.5244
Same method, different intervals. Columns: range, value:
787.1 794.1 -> 0.5206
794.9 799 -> 0.51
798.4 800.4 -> 0.5024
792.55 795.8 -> 0.5258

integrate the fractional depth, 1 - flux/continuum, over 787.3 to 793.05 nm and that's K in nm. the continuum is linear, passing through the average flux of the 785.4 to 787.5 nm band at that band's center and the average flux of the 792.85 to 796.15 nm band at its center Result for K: 0.05 nm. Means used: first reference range 0.573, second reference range 0.545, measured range 0.555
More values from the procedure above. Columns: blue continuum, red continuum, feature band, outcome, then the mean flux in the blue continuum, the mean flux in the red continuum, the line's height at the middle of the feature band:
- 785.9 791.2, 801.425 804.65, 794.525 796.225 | 0.026 nm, 0.559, 0.548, 0.554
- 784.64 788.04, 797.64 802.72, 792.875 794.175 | 0.034 nm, 0.574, 0.549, 0.561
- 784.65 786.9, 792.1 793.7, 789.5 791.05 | 0.040 nm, 0.568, 0.555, 0.56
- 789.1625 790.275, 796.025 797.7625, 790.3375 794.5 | -0.111 nm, 0.537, 0.536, 0.536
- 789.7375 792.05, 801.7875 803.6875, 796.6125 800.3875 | 0.040 nm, 0.548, 0.55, 0.549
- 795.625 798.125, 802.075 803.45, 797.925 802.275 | -0.019 nm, 0.537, 0.552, 0.545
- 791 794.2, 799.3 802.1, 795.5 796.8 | 0.040 nm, 0.552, 0.549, 0.55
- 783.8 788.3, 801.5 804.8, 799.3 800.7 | 0.008 nm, 0.575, 0.548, 0.553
